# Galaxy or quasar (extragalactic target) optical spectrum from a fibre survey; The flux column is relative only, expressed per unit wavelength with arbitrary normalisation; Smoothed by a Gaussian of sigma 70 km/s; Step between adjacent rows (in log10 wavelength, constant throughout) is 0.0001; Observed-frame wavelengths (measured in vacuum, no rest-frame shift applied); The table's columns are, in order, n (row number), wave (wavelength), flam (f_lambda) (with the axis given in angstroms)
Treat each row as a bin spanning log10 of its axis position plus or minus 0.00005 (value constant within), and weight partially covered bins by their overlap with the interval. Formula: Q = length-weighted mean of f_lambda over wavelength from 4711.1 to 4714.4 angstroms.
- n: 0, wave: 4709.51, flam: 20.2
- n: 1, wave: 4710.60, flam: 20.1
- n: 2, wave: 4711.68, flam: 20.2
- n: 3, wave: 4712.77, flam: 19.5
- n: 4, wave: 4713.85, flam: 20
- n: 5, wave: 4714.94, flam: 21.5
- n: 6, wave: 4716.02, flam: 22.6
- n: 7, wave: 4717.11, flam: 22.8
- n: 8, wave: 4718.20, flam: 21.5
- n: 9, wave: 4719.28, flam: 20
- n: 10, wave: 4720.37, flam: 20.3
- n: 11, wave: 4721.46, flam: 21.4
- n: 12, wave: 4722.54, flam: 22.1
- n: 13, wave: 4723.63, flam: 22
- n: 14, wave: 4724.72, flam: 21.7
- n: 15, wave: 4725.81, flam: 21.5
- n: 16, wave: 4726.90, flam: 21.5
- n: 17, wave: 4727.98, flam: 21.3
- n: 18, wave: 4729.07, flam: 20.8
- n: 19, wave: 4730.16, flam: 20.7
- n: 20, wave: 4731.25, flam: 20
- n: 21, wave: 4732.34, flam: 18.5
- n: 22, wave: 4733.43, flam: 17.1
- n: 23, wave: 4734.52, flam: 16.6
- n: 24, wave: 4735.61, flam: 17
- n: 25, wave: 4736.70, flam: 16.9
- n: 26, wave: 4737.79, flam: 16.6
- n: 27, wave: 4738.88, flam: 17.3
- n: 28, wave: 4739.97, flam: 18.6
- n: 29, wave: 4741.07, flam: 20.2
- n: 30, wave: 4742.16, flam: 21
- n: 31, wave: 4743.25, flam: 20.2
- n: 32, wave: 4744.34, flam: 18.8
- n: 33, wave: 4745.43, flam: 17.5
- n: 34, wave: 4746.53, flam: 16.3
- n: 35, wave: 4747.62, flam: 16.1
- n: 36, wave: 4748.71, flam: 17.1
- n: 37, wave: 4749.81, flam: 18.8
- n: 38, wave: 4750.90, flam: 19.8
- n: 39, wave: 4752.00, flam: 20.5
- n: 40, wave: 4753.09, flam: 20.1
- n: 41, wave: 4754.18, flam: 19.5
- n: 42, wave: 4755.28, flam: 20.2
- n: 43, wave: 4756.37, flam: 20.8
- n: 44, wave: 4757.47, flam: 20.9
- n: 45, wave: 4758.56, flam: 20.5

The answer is 19.9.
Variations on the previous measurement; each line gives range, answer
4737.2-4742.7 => 18.7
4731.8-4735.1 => 17.4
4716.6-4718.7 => 22.1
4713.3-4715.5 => 20.8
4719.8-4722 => 20.8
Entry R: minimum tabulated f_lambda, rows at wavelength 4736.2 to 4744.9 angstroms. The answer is 16.6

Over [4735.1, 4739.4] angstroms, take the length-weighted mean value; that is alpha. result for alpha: 17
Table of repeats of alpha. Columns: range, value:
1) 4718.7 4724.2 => 21.2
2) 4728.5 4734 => 19.4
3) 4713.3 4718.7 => 21.7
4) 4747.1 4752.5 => 18.4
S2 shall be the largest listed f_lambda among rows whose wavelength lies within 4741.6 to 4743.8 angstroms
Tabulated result 21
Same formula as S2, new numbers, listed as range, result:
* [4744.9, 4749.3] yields 17.5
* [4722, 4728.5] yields 22.1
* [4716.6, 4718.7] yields 22.8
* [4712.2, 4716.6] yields 22.6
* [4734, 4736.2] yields 17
